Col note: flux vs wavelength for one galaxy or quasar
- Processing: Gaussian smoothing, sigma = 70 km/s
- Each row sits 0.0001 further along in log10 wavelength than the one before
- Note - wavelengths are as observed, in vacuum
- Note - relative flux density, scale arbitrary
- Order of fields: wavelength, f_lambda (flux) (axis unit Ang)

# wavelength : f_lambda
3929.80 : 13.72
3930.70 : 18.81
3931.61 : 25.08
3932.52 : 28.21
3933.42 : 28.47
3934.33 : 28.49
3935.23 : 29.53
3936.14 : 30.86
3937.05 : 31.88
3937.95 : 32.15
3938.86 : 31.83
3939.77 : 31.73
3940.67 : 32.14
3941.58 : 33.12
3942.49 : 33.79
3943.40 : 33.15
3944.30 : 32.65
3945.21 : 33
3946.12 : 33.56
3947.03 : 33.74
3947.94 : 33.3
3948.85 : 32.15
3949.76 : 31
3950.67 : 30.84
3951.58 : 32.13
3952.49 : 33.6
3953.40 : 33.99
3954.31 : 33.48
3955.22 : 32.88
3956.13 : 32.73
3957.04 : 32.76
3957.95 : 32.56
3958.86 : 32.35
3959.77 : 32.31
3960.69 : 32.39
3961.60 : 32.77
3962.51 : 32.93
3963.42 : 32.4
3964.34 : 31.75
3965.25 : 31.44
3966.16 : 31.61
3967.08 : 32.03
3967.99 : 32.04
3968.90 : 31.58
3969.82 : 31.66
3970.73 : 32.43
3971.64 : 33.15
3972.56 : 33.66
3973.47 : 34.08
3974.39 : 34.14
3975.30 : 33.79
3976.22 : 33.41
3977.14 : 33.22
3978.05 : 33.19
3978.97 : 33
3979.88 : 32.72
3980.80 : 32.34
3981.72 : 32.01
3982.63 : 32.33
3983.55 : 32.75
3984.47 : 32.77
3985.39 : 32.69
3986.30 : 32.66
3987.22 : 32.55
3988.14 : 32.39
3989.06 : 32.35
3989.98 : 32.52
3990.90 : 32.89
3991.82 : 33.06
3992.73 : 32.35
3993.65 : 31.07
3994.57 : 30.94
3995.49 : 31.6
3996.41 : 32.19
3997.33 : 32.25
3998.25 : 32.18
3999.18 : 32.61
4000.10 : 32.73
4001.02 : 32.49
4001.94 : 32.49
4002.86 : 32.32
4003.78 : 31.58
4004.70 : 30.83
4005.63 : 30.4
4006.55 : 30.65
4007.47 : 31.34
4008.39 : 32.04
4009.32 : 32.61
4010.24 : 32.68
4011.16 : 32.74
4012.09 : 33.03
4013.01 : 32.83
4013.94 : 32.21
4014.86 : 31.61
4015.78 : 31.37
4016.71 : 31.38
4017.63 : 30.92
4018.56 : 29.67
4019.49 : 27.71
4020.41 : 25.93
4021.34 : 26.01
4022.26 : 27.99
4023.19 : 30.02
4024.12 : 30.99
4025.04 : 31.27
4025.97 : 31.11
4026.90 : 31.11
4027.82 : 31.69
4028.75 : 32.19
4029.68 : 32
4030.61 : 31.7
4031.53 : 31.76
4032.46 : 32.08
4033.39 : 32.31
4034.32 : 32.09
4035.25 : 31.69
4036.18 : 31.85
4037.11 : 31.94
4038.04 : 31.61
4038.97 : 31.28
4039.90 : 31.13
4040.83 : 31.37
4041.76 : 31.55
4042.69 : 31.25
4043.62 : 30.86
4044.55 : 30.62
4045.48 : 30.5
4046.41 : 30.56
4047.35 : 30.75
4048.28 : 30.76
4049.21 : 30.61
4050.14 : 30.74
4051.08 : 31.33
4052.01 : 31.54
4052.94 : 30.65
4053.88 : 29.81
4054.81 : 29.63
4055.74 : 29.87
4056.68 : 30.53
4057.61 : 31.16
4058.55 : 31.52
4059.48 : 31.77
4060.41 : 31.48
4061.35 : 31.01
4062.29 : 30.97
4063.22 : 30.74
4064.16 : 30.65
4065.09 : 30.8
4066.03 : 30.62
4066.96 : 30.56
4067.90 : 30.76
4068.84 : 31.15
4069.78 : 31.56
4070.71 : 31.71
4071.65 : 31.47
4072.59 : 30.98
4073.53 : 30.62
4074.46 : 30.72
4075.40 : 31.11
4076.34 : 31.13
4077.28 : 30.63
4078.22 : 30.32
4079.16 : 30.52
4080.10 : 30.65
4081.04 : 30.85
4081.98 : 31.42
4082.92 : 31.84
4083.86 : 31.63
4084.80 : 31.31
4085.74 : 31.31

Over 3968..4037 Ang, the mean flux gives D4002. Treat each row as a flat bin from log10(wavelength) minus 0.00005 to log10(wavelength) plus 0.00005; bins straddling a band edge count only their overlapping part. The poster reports 31.9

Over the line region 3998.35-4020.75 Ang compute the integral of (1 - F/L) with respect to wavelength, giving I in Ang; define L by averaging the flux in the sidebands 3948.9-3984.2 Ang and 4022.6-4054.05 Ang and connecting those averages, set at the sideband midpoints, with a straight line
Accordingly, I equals 0.2 Ang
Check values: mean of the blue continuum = 32.6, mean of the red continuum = 31.2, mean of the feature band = 31.5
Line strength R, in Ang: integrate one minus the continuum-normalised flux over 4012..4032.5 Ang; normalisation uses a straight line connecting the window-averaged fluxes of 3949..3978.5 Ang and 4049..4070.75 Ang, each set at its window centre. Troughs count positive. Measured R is 0.6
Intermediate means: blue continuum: 32.6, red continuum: 30.9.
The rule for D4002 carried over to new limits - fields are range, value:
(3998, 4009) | 31.8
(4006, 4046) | 31.1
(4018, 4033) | 30.2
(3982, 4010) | 32.1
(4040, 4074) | 30.9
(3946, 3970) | 32.4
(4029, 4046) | 31.5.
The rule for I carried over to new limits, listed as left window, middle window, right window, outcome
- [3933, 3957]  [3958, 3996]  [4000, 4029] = -1.04 Ang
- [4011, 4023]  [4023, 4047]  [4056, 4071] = -0.71 Ang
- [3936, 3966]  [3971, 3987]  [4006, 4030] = -0.60 Ang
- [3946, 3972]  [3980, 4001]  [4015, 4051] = -0.39 Ang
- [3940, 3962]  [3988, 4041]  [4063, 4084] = 0.61 Ang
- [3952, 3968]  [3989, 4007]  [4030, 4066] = -0.01 Ang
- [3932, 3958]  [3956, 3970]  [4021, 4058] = -0.16 Ang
